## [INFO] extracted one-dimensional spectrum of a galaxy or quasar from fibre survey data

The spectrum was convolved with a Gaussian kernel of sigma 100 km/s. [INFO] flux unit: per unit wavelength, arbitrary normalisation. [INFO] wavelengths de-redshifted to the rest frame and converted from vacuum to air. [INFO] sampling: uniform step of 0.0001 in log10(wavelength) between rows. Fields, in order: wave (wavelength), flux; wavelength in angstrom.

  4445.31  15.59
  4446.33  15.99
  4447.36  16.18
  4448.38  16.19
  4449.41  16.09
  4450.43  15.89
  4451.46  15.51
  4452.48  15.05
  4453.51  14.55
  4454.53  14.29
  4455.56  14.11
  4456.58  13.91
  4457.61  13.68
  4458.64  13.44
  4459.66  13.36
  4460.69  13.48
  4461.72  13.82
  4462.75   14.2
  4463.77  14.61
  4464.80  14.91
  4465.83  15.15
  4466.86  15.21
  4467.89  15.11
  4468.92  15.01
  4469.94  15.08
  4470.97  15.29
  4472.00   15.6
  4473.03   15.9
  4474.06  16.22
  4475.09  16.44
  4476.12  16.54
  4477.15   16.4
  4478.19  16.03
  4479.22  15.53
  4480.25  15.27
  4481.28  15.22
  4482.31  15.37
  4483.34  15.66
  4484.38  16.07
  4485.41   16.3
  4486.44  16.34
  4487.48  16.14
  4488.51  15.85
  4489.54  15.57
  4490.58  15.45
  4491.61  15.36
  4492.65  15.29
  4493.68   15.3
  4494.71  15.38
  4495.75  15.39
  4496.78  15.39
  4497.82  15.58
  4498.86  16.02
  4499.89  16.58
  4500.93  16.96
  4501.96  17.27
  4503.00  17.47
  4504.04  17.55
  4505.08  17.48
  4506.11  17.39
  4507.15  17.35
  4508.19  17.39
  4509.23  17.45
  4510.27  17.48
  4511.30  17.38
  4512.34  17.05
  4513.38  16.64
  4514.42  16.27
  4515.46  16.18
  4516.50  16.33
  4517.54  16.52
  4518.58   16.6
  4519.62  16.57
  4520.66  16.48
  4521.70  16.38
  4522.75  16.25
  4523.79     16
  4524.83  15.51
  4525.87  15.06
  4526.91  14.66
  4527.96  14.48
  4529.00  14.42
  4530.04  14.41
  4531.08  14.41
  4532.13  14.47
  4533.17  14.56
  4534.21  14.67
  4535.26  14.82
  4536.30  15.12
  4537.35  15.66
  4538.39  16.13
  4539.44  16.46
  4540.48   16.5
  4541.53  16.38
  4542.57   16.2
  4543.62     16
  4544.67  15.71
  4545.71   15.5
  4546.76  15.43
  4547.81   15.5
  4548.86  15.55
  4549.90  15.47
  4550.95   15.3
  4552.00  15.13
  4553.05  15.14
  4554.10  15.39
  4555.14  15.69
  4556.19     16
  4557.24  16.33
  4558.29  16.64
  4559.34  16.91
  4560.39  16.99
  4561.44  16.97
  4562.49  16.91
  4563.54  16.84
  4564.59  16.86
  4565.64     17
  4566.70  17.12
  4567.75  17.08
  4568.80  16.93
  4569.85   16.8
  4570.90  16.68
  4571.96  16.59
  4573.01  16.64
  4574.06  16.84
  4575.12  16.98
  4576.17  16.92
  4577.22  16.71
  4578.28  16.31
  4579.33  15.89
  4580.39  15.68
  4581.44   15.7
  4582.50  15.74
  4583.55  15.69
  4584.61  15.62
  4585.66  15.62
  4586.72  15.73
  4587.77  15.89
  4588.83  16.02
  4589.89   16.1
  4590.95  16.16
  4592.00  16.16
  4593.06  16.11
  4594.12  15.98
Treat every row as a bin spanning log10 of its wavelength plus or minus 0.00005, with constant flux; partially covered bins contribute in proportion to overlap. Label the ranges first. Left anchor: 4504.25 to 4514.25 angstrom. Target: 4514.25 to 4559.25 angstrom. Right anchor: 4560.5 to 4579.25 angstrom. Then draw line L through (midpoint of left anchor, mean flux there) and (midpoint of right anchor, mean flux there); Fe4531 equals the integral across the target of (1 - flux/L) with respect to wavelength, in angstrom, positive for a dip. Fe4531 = 3.7 angstrom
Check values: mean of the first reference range 17.3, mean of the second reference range 16.8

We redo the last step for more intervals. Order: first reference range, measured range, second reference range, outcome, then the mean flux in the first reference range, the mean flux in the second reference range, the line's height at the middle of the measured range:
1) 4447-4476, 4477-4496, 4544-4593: -0.5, 15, 16.2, 15.2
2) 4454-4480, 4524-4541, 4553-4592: 0.8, 14.9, 16.4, 15.8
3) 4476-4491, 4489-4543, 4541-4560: -0.7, 15.8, 15.8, 15.8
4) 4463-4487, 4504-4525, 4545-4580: -1.1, 15.6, 16.3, 15.9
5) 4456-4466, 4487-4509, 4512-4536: -2.0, 14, 15.6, 14.9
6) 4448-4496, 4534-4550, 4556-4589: 0.4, 15.2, 16.5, 16.1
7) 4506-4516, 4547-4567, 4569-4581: 0.6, 17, 16.6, 16.7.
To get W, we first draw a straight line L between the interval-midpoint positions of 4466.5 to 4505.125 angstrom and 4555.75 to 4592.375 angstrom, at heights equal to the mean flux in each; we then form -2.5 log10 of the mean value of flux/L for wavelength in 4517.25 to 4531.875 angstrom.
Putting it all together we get 0.04 mag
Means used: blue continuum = 15.9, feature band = 15.5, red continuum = 16.4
